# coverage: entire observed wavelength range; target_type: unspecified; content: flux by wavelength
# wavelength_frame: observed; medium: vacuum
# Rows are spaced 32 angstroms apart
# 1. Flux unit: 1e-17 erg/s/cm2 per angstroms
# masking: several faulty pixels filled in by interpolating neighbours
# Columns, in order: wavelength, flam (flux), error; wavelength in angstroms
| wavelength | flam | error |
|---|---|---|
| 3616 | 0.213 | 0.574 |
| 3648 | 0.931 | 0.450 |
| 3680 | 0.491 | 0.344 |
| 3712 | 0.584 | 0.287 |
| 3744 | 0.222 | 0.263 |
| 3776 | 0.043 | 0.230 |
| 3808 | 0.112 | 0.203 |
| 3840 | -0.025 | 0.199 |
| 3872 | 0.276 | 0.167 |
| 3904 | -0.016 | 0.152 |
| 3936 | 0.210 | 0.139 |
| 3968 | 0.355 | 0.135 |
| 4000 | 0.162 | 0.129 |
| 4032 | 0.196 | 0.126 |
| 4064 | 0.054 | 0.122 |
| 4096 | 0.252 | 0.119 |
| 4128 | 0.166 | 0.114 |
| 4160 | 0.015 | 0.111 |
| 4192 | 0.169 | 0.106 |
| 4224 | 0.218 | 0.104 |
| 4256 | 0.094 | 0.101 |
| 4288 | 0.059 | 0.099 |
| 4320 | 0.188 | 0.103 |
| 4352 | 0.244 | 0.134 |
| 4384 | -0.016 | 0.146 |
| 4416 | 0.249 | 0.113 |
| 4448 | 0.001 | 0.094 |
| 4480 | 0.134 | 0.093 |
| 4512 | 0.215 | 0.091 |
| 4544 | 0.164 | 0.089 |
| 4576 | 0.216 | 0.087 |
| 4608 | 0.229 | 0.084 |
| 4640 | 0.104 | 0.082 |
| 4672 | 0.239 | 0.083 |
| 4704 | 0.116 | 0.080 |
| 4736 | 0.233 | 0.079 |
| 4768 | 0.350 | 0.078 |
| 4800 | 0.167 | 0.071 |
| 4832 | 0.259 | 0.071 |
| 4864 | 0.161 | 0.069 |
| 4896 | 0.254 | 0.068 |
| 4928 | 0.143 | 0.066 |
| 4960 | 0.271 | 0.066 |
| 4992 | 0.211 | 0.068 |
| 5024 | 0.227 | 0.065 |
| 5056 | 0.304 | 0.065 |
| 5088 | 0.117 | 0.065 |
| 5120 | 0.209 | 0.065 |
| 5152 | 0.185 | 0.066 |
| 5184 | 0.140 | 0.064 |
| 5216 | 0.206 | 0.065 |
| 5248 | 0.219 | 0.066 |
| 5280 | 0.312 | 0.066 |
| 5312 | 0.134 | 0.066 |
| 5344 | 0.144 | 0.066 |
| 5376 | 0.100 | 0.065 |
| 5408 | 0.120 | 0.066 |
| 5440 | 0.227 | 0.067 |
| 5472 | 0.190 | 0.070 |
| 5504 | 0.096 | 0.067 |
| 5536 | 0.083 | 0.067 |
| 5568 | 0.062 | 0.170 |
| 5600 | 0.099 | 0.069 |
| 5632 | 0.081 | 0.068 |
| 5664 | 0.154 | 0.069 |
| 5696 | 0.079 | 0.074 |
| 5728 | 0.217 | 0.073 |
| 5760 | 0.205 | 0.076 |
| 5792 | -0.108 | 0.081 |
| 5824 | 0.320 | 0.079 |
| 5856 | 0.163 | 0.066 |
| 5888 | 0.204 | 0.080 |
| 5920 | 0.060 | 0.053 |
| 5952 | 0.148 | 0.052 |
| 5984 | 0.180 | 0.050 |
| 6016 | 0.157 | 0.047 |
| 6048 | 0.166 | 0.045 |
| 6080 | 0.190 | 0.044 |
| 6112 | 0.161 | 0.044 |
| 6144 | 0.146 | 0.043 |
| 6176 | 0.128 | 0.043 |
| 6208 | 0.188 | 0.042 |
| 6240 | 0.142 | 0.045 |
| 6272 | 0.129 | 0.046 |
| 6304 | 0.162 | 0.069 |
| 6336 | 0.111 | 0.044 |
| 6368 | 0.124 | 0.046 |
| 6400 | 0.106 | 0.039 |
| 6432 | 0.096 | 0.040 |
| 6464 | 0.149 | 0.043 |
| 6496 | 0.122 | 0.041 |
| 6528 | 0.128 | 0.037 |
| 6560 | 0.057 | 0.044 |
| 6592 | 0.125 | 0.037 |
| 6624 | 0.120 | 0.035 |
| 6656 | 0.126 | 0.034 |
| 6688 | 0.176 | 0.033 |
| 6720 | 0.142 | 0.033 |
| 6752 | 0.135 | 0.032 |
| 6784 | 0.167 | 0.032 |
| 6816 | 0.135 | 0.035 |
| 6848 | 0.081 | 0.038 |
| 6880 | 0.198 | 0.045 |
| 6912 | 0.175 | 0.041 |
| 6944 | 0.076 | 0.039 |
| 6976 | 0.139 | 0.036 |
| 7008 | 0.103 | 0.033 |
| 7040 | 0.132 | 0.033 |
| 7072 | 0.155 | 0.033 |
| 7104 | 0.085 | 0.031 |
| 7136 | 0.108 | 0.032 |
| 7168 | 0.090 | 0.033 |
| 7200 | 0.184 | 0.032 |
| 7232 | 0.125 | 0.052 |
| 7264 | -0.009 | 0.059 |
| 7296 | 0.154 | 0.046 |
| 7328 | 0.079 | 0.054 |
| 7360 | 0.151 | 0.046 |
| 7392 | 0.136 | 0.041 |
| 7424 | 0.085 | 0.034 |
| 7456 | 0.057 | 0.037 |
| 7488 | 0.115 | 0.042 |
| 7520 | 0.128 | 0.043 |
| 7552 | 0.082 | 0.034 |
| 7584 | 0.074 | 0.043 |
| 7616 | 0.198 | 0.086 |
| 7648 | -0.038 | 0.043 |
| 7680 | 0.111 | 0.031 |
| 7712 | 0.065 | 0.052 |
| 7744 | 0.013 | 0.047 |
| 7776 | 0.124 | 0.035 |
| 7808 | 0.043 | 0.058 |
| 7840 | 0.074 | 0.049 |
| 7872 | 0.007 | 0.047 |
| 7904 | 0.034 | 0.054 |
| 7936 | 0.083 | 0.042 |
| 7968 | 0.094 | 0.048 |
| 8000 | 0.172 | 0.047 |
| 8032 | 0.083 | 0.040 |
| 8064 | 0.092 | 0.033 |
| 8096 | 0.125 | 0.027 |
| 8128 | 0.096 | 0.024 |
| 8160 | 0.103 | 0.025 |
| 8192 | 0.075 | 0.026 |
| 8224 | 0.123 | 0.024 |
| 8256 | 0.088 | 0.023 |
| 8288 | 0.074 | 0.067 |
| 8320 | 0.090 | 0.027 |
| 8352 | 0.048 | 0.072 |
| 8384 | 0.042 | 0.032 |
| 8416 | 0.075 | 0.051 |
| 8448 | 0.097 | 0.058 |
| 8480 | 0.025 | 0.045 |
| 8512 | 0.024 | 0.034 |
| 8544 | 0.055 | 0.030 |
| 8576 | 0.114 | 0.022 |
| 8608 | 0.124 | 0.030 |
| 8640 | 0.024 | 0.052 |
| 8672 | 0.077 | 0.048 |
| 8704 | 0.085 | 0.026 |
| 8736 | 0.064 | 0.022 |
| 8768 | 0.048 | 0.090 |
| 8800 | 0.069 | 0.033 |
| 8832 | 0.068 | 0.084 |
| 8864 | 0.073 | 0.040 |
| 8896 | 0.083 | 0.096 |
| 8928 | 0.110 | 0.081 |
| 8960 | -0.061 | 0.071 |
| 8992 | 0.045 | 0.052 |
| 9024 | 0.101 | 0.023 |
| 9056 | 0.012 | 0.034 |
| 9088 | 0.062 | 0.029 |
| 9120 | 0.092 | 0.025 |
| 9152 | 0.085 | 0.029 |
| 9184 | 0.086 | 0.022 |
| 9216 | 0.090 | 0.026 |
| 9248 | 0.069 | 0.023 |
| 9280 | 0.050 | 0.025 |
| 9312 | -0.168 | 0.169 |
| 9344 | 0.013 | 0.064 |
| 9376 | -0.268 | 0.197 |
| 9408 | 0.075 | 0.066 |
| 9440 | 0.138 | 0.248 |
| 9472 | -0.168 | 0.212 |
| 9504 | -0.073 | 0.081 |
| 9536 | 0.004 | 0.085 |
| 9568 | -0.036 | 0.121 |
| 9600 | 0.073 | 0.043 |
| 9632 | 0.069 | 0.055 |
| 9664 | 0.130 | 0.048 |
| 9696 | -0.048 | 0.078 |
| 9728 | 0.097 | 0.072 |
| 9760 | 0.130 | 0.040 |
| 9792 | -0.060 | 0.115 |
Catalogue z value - 0.052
